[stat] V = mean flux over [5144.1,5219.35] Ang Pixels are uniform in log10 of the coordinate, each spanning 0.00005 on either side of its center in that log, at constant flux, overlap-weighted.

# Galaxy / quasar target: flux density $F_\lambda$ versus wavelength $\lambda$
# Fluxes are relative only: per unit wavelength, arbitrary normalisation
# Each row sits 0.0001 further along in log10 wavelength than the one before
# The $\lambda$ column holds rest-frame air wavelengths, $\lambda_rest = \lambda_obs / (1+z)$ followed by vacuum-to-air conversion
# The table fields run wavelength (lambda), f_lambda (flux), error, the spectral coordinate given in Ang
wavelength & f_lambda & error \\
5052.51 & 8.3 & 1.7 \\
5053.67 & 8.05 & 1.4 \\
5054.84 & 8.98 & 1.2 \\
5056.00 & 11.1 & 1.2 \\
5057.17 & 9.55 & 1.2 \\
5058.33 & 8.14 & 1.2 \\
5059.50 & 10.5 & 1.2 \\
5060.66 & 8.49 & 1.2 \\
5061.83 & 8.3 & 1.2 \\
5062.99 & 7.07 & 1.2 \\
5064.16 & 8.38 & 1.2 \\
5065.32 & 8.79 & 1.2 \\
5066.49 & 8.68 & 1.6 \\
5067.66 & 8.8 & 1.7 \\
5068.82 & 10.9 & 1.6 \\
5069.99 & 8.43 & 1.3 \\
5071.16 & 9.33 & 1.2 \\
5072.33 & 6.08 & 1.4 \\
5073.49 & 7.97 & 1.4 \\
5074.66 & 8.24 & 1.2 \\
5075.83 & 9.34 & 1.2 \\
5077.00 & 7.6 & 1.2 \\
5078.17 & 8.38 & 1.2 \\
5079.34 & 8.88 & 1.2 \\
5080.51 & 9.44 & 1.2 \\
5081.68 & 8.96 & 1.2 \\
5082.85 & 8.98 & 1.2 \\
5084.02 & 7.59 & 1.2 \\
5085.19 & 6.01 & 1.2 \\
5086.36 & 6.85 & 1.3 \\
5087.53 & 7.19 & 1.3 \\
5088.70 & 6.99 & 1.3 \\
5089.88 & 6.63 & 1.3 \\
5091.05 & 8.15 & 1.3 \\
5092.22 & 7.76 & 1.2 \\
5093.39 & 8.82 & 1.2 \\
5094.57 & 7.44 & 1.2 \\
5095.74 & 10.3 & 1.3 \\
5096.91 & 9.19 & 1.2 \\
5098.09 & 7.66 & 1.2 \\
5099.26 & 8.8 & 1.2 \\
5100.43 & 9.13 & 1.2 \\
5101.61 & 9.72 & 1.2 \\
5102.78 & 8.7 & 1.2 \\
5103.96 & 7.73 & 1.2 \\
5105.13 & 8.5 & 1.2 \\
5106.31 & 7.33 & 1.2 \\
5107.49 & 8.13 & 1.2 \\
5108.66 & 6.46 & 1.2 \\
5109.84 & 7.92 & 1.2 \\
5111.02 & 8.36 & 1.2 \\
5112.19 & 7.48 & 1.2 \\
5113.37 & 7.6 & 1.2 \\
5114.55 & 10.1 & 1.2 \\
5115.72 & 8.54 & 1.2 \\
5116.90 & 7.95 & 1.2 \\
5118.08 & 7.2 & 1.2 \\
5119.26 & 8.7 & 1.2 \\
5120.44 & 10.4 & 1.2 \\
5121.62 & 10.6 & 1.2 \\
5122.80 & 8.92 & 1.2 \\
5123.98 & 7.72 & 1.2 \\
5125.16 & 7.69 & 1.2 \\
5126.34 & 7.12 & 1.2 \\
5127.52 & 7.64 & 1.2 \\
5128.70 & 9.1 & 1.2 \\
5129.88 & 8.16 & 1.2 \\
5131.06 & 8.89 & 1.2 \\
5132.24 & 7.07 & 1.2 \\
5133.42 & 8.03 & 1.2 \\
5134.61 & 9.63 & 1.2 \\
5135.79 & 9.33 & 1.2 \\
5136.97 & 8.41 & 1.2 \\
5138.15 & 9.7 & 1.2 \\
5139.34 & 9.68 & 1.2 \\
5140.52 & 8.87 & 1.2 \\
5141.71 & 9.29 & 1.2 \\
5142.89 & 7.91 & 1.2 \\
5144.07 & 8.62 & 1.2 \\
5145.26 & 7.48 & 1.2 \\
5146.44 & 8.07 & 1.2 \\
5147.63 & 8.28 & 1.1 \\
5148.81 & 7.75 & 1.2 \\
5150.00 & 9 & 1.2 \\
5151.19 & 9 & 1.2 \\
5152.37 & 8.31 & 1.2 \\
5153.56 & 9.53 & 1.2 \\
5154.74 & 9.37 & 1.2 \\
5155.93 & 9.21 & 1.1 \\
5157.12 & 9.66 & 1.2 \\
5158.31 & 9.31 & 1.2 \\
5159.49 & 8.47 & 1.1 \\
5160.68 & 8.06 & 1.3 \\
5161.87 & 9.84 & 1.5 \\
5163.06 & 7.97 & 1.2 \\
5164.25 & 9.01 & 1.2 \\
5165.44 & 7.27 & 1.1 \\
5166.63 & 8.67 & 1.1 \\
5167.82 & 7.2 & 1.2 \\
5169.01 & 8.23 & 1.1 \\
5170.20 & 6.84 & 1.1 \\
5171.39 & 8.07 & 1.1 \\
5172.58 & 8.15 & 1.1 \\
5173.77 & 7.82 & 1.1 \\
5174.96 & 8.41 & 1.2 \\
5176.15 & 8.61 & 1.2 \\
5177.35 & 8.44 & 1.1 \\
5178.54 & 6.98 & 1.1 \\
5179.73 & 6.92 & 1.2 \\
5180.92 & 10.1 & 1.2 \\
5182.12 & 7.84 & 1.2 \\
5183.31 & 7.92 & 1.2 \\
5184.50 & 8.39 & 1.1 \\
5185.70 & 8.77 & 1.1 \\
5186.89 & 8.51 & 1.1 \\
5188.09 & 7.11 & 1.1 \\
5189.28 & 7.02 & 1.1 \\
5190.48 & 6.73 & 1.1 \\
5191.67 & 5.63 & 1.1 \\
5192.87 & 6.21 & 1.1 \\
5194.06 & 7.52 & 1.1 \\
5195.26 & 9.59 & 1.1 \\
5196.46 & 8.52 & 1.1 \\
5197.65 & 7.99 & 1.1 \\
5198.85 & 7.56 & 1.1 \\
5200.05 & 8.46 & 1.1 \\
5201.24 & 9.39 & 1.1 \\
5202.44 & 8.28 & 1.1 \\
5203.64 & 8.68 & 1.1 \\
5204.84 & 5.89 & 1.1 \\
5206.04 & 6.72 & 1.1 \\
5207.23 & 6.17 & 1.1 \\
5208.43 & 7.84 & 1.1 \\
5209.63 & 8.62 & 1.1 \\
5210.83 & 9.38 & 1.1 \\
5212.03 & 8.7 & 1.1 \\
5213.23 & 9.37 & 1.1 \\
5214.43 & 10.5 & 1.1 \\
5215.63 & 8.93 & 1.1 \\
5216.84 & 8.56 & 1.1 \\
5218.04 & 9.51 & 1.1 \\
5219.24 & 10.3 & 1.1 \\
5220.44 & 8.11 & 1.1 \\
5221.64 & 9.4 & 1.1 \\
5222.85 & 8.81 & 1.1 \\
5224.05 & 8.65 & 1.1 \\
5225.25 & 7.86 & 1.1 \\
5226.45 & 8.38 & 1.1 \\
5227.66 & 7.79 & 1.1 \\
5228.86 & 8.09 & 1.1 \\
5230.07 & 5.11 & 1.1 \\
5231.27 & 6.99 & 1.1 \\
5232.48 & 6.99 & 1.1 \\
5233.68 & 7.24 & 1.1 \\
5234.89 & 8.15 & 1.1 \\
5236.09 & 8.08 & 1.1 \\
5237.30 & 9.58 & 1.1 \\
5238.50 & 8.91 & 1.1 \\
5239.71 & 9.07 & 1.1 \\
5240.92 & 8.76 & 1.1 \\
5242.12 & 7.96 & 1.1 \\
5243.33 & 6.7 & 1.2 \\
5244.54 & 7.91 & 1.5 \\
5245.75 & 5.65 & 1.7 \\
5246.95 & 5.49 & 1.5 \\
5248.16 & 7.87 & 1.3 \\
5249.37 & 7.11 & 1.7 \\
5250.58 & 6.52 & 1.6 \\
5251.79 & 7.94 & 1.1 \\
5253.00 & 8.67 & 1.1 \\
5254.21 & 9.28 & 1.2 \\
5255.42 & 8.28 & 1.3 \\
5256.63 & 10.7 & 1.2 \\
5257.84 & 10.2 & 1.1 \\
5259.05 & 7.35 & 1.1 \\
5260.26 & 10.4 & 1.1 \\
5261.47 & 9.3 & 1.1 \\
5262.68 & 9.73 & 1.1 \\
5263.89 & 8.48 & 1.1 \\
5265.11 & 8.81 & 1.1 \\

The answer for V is 8.25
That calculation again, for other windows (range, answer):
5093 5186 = 8.45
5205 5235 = 8.21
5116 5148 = 8.54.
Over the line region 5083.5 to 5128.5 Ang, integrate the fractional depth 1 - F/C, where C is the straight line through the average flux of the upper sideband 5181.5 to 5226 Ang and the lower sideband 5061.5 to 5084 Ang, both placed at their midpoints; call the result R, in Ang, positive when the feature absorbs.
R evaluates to 1.6 Ang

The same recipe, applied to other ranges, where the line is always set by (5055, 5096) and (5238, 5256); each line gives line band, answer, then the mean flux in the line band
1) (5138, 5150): -0.61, 8.54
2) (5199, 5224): -2.22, 8.56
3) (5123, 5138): -0.21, 8.3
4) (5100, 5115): 0.10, 8.21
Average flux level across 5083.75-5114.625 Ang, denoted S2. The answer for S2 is 7.99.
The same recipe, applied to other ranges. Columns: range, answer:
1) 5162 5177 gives 8.08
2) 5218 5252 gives 7.87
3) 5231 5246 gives 7.91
